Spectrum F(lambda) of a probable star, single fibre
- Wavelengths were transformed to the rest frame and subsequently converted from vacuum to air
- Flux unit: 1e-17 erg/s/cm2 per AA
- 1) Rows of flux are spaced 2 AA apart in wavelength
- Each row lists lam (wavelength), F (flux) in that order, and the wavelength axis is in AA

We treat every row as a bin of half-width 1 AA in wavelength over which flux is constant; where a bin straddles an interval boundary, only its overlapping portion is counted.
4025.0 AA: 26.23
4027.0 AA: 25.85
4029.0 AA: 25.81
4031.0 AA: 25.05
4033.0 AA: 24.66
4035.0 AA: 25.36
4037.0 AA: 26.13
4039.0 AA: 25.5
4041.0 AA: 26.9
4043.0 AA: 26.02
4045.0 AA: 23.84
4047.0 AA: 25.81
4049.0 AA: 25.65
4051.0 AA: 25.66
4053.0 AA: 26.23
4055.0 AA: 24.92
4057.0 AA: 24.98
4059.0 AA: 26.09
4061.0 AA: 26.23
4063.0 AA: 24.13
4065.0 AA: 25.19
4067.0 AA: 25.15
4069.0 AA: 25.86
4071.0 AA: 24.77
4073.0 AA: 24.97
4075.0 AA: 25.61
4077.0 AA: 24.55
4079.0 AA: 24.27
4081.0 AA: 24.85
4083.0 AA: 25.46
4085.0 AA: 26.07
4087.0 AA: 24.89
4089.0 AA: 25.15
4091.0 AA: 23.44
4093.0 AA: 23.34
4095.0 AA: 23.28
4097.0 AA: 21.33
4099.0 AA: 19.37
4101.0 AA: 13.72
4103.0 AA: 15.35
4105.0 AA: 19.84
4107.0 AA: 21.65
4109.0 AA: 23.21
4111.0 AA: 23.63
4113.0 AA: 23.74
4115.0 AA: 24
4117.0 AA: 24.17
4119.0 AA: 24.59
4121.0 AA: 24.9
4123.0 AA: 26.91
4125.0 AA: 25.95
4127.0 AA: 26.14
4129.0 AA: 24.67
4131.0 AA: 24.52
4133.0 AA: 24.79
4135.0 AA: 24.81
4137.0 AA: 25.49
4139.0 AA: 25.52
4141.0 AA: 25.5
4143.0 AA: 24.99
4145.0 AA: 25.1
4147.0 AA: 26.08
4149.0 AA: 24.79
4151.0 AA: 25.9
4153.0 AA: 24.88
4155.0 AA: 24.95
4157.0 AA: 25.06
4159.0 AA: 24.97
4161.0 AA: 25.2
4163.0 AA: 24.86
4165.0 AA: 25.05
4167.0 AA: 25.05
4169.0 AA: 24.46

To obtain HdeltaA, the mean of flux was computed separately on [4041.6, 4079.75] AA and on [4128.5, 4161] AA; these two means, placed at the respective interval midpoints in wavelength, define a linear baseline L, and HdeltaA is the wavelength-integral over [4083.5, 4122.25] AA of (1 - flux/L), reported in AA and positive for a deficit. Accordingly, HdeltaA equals 4.2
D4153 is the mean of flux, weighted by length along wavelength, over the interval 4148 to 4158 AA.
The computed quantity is 25.1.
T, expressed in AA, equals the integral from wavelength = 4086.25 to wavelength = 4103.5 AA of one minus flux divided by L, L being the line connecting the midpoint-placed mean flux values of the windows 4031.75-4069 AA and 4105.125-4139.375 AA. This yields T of 2.5 AA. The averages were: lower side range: 25.5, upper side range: 24.5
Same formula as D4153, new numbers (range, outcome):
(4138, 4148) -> 25.4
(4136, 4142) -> 25.5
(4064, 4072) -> 25.2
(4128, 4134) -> 24.7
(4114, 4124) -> 24.9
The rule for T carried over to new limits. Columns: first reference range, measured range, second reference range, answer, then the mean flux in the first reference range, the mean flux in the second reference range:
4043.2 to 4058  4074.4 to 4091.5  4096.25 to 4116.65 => -1.7 AA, 25.3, 20.7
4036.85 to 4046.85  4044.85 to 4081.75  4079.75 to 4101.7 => -1.2 AA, 25.7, 22.9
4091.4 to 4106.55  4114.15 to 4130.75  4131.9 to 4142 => -1.5 AA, 19.7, 25.2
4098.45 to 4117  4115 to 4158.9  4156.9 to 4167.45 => -4.2 AA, 20.7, 25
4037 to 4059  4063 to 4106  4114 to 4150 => 3.8 AA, 25.6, 25.2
